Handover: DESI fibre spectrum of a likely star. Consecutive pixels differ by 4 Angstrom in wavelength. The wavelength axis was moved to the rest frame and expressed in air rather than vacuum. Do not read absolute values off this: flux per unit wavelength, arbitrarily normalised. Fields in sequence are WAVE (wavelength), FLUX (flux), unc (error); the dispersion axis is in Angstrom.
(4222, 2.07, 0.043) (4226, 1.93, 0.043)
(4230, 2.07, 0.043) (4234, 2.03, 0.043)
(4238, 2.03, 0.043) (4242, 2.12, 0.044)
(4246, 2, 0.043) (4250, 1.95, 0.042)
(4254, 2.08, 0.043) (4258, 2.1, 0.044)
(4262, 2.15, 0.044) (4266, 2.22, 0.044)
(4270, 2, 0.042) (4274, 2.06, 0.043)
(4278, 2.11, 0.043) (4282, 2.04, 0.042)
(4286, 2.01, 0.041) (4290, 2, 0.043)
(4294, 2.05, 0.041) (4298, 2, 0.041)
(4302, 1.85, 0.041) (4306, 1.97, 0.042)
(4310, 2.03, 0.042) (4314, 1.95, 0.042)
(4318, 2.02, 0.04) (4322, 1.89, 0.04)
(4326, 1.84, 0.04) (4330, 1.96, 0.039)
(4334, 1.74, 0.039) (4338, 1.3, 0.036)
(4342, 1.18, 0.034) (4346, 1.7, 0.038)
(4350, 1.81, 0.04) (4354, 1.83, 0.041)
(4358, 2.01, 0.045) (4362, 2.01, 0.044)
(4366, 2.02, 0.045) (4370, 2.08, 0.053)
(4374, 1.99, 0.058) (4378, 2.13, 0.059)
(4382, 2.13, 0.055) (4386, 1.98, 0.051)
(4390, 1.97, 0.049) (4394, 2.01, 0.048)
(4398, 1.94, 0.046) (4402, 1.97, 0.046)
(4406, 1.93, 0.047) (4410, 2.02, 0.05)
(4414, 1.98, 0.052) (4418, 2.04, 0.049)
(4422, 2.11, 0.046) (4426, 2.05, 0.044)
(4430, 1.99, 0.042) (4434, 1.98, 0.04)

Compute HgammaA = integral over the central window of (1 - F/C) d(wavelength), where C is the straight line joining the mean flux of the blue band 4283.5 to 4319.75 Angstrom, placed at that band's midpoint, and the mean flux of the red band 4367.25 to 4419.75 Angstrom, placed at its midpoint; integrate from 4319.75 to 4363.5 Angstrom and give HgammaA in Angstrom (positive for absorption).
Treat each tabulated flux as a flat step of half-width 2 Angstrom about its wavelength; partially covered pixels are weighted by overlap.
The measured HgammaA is 5.4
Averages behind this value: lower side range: 1.99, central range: 1.75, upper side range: 2.01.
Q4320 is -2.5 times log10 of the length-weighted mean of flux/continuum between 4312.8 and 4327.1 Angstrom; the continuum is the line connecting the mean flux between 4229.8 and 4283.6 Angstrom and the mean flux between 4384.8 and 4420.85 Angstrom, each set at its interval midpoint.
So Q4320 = 0.06 mag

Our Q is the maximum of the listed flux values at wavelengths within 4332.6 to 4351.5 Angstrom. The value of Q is 1.81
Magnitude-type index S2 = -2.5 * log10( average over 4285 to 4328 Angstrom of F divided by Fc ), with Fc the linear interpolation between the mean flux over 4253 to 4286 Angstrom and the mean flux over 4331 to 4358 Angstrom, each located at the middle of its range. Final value -0.06 mag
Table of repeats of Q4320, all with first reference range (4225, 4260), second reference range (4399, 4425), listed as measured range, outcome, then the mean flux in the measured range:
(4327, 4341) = 0.22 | 1.64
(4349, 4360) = 0.07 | 1.89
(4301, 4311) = 0.04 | 1.95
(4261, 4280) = -0.04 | 2.11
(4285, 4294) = 0.01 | 2.01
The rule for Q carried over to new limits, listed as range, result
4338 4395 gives 2.13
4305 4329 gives 2.03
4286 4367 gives 2.05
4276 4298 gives 2.11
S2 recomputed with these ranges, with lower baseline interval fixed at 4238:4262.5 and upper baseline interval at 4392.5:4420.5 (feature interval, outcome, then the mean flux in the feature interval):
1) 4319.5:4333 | 0.07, 1.89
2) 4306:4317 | 0.02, 1.99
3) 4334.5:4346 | 0.41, 1.39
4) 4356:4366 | 0.00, 2.01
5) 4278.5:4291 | 0.01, 2.03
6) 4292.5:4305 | 0.04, 1.96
